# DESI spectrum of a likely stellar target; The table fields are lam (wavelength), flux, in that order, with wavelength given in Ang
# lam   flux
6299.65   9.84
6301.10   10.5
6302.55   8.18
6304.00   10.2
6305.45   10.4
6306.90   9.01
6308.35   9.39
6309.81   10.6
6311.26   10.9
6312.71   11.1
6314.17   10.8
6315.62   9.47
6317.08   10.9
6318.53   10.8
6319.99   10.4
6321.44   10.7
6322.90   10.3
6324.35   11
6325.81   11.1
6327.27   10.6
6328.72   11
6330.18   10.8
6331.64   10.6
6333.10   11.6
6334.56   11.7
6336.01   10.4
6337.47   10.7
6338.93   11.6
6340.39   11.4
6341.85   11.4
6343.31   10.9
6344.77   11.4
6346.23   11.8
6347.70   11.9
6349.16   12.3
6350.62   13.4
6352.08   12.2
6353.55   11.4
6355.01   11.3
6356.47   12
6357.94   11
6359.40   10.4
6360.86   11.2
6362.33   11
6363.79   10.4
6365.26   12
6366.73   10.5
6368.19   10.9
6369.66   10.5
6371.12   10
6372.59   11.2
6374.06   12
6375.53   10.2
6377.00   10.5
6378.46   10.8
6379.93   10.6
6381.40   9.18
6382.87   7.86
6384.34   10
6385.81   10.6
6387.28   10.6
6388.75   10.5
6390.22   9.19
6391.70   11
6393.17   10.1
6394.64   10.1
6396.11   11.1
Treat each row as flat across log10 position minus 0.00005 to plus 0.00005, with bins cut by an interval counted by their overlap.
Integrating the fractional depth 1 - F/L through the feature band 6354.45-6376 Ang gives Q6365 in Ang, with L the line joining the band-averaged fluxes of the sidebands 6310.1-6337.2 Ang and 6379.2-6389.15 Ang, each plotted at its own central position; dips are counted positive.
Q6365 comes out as -1.7 Ang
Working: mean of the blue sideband 10.8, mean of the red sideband 9.89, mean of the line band 11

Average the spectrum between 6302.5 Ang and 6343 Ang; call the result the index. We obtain 10.7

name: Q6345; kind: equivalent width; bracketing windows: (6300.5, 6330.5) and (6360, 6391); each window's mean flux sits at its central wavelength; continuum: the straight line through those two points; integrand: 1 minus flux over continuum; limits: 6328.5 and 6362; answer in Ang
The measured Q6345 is -3.2 Ang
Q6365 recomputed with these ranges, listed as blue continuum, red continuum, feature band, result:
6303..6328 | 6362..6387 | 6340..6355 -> -1.92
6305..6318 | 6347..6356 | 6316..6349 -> 0.53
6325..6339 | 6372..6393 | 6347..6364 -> -1.46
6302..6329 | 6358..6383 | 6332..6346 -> -1.02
